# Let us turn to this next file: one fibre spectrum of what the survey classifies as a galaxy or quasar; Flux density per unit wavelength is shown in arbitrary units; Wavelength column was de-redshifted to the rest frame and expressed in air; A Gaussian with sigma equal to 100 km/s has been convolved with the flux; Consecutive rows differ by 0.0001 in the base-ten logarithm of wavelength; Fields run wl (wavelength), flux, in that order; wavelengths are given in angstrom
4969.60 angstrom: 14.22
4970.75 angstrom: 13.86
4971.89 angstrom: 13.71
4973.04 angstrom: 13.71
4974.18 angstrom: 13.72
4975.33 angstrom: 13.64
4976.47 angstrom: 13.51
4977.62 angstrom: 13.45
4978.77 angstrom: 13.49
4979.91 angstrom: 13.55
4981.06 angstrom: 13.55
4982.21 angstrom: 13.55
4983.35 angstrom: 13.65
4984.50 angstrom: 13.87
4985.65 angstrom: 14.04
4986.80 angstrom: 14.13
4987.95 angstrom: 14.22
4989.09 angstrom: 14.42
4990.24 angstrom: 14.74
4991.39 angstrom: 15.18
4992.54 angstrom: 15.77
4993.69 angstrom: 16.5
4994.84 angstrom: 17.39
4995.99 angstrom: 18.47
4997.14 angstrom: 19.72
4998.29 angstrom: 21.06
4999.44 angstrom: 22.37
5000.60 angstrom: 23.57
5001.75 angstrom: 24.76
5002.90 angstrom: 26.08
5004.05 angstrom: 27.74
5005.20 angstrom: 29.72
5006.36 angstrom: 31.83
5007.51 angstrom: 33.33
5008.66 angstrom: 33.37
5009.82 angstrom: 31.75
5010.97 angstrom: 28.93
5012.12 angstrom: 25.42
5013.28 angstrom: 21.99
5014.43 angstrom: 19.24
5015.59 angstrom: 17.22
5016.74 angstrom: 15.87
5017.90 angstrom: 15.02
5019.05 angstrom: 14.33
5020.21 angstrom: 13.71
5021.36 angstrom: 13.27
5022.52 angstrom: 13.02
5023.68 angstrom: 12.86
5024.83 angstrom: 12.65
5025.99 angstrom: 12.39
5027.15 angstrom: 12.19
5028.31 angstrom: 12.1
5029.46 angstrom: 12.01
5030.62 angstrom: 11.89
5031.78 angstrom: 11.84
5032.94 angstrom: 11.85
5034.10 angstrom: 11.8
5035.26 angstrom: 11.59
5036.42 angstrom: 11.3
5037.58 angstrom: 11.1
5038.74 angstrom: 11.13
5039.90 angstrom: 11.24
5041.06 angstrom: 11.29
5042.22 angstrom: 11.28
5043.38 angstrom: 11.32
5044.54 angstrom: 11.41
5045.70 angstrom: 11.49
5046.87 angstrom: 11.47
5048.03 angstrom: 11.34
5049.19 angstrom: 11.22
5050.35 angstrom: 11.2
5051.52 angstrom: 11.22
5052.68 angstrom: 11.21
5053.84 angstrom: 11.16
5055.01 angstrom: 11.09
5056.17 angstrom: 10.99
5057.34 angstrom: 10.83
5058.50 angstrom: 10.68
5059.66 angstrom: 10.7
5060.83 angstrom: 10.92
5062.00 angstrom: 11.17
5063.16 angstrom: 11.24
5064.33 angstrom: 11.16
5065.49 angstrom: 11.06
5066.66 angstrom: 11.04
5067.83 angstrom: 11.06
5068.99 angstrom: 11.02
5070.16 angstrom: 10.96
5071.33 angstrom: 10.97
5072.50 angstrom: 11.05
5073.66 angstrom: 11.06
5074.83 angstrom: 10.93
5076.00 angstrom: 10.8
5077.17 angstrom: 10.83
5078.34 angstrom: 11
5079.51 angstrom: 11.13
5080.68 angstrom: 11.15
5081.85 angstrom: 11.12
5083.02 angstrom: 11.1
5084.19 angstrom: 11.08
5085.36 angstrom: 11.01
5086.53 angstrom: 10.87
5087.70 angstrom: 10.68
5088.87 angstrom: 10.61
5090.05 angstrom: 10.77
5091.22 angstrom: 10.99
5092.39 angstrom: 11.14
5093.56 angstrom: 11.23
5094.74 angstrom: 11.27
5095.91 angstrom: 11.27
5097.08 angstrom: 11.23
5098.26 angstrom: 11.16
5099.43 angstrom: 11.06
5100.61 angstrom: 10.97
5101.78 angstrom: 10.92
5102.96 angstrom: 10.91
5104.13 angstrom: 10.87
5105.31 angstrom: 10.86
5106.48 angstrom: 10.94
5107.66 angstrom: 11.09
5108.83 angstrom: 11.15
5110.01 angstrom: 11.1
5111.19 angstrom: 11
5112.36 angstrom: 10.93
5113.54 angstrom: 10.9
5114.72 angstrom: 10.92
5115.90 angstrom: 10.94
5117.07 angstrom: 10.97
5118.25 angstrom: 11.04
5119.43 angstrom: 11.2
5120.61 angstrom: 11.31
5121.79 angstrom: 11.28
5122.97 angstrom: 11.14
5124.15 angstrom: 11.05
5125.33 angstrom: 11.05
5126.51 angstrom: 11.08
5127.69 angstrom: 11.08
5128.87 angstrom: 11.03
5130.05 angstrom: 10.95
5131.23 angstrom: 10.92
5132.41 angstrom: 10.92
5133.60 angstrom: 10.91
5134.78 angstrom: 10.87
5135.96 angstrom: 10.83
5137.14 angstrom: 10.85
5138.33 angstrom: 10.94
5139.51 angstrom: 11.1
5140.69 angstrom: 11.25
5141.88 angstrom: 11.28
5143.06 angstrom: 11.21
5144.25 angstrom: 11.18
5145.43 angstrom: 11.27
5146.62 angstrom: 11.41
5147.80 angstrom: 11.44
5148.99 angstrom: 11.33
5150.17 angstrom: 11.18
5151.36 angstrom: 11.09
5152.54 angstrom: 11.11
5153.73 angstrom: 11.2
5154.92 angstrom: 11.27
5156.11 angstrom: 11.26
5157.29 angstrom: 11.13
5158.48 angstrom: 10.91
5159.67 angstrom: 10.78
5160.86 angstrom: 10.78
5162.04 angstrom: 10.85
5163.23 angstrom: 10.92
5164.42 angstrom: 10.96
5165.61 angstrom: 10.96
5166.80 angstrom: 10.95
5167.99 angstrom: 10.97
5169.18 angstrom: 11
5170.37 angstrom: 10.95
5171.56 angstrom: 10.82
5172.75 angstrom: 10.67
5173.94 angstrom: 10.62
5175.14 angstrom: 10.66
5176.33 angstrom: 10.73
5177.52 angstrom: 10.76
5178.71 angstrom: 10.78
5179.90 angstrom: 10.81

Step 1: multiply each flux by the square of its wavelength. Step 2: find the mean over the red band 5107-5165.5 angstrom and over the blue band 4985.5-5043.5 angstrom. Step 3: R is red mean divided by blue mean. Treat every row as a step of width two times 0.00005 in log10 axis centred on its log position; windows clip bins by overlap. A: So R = 0.66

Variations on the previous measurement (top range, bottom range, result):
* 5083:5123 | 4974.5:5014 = 0.58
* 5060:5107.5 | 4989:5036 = 0.60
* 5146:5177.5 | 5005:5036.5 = 0.65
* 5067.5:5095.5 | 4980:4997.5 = 0.75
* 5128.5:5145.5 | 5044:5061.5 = 1.02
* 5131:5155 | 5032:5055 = 1.02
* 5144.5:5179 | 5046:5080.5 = 1.03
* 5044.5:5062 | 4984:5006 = 0.59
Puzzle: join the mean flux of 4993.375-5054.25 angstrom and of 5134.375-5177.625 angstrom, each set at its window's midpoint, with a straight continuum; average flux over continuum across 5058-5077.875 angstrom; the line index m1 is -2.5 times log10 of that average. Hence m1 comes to 0.33 mag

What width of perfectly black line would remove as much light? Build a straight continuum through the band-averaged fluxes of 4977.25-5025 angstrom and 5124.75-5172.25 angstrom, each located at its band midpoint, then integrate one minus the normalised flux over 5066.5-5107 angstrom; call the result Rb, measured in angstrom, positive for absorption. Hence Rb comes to 9.55 angstrom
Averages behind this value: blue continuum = 19.1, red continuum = 11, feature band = 11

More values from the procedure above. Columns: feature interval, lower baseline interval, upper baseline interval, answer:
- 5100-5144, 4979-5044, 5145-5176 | 5.4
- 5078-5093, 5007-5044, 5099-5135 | 2.0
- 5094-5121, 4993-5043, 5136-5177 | 4.9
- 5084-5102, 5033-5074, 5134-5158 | 0.2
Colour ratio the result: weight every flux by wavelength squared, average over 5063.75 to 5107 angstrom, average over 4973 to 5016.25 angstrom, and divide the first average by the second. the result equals 0.58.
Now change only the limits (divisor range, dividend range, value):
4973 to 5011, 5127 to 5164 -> 0.61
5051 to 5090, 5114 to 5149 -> 1.03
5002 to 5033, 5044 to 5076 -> 0.58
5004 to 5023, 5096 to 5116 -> 0.51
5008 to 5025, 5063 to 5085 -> 0.58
